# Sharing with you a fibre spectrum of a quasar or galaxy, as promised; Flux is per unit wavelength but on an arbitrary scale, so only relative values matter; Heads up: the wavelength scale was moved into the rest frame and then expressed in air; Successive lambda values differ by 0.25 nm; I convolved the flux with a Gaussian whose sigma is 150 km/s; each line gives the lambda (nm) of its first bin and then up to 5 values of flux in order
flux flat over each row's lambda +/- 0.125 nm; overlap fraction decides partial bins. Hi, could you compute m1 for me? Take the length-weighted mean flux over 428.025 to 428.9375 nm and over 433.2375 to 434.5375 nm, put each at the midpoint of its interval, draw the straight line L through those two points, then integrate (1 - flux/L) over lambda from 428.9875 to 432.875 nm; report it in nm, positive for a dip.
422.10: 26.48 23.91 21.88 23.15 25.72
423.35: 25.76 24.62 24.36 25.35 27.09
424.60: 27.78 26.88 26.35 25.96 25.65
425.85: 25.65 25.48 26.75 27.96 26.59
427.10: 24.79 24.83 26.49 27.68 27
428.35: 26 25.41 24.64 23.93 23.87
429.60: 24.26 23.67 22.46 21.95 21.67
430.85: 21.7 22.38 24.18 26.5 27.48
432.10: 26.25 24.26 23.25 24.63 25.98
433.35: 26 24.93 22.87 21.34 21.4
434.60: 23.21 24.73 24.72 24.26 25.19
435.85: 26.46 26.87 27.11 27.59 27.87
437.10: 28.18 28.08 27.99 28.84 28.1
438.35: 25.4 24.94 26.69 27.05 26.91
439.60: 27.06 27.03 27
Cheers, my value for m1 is 0.11 nm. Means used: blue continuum 25.7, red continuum 23.3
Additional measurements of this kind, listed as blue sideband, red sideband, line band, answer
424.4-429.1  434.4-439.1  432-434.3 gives 0.18 nm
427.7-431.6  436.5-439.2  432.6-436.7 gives 0.21 nm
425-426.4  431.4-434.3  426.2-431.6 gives 0.15 nm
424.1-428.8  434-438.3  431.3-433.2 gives 0.06 nm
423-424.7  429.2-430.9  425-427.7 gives -0.16 nm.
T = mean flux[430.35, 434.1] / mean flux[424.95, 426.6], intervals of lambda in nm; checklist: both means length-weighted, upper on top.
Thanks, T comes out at 0.9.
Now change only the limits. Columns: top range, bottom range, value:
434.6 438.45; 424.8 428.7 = 1.02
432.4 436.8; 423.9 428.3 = 0.94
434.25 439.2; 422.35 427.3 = 1.02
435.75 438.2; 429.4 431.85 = 1.18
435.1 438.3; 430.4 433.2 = 1.11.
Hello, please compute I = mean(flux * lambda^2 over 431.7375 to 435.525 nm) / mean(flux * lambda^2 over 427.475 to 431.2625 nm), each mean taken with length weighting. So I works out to 1.03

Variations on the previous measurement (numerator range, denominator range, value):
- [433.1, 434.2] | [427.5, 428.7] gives 0.93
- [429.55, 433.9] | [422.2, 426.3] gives 0.99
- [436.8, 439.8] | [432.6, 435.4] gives 1.16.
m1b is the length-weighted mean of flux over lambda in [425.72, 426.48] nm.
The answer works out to 26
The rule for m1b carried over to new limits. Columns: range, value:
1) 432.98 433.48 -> 26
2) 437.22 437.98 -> 28.3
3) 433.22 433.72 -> 25.5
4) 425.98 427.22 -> 26.3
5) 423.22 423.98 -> 24.9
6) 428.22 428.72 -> 25.7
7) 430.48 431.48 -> 22.5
